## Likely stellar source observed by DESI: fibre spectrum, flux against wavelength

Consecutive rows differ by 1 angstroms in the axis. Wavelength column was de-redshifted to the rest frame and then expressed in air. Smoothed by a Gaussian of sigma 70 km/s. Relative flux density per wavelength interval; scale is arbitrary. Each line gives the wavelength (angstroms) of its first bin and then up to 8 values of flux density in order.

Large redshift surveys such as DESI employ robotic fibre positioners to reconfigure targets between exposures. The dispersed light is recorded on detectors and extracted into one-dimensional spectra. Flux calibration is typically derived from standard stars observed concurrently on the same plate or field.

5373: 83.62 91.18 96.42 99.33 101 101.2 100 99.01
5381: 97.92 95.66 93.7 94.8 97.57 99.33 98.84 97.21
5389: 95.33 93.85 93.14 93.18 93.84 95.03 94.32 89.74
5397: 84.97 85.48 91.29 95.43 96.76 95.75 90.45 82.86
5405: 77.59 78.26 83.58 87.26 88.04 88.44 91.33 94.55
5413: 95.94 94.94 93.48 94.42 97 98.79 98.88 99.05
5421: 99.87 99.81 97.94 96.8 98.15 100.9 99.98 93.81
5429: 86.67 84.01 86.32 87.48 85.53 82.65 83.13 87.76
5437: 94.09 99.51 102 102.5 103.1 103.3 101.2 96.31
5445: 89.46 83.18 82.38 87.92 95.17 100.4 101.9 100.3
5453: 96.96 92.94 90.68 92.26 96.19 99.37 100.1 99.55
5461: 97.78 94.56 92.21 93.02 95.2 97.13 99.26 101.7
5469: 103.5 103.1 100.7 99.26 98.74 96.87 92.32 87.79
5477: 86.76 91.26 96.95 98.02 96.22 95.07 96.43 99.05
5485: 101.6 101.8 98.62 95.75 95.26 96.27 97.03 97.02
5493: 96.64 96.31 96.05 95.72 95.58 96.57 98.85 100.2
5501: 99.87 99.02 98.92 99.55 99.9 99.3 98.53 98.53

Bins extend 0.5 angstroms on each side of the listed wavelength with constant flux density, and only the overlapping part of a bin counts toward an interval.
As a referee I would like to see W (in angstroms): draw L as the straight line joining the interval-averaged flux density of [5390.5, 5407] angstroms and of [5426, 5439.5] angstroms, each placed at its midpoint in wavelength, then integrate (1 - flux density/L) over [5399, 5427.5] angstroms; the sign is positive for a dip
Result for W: -1.0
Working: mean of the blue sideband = 89.7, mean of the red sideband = 90.6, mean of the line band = 93.4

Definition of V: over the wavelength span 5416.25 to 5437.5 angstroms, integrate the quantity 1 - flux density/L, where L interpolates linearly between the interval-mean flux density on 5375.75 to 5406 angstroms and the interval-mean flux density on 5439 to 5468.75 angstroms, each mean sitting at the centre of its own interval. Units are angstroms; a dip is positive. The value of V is 0.43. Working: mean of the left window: 93.8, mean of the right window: 96.2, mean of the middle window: 93.3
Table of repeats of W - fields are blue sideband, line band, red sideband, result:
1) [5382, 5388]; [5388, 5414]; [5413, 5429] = 1.74 angstroms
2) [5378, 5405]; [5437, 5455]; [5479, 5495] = -0.06 angstroms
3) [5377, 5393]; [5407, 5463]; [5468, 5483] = 1.27 angstroms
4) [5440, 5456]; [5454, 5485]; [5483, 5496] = -0.01 angstroms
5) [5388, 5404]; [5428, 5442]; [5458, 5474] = 0.60 angstroms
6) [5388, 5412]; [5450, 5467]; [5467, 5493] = -0.22 angstroms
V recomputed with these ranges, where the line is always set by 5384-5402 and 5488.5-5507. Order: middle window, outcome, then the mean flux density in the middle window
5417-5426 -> -0.4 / 98.7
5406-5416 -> 0.4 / 90.4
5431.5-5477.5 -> 0.5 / 95.2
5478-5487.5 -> -0.1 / 97.8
